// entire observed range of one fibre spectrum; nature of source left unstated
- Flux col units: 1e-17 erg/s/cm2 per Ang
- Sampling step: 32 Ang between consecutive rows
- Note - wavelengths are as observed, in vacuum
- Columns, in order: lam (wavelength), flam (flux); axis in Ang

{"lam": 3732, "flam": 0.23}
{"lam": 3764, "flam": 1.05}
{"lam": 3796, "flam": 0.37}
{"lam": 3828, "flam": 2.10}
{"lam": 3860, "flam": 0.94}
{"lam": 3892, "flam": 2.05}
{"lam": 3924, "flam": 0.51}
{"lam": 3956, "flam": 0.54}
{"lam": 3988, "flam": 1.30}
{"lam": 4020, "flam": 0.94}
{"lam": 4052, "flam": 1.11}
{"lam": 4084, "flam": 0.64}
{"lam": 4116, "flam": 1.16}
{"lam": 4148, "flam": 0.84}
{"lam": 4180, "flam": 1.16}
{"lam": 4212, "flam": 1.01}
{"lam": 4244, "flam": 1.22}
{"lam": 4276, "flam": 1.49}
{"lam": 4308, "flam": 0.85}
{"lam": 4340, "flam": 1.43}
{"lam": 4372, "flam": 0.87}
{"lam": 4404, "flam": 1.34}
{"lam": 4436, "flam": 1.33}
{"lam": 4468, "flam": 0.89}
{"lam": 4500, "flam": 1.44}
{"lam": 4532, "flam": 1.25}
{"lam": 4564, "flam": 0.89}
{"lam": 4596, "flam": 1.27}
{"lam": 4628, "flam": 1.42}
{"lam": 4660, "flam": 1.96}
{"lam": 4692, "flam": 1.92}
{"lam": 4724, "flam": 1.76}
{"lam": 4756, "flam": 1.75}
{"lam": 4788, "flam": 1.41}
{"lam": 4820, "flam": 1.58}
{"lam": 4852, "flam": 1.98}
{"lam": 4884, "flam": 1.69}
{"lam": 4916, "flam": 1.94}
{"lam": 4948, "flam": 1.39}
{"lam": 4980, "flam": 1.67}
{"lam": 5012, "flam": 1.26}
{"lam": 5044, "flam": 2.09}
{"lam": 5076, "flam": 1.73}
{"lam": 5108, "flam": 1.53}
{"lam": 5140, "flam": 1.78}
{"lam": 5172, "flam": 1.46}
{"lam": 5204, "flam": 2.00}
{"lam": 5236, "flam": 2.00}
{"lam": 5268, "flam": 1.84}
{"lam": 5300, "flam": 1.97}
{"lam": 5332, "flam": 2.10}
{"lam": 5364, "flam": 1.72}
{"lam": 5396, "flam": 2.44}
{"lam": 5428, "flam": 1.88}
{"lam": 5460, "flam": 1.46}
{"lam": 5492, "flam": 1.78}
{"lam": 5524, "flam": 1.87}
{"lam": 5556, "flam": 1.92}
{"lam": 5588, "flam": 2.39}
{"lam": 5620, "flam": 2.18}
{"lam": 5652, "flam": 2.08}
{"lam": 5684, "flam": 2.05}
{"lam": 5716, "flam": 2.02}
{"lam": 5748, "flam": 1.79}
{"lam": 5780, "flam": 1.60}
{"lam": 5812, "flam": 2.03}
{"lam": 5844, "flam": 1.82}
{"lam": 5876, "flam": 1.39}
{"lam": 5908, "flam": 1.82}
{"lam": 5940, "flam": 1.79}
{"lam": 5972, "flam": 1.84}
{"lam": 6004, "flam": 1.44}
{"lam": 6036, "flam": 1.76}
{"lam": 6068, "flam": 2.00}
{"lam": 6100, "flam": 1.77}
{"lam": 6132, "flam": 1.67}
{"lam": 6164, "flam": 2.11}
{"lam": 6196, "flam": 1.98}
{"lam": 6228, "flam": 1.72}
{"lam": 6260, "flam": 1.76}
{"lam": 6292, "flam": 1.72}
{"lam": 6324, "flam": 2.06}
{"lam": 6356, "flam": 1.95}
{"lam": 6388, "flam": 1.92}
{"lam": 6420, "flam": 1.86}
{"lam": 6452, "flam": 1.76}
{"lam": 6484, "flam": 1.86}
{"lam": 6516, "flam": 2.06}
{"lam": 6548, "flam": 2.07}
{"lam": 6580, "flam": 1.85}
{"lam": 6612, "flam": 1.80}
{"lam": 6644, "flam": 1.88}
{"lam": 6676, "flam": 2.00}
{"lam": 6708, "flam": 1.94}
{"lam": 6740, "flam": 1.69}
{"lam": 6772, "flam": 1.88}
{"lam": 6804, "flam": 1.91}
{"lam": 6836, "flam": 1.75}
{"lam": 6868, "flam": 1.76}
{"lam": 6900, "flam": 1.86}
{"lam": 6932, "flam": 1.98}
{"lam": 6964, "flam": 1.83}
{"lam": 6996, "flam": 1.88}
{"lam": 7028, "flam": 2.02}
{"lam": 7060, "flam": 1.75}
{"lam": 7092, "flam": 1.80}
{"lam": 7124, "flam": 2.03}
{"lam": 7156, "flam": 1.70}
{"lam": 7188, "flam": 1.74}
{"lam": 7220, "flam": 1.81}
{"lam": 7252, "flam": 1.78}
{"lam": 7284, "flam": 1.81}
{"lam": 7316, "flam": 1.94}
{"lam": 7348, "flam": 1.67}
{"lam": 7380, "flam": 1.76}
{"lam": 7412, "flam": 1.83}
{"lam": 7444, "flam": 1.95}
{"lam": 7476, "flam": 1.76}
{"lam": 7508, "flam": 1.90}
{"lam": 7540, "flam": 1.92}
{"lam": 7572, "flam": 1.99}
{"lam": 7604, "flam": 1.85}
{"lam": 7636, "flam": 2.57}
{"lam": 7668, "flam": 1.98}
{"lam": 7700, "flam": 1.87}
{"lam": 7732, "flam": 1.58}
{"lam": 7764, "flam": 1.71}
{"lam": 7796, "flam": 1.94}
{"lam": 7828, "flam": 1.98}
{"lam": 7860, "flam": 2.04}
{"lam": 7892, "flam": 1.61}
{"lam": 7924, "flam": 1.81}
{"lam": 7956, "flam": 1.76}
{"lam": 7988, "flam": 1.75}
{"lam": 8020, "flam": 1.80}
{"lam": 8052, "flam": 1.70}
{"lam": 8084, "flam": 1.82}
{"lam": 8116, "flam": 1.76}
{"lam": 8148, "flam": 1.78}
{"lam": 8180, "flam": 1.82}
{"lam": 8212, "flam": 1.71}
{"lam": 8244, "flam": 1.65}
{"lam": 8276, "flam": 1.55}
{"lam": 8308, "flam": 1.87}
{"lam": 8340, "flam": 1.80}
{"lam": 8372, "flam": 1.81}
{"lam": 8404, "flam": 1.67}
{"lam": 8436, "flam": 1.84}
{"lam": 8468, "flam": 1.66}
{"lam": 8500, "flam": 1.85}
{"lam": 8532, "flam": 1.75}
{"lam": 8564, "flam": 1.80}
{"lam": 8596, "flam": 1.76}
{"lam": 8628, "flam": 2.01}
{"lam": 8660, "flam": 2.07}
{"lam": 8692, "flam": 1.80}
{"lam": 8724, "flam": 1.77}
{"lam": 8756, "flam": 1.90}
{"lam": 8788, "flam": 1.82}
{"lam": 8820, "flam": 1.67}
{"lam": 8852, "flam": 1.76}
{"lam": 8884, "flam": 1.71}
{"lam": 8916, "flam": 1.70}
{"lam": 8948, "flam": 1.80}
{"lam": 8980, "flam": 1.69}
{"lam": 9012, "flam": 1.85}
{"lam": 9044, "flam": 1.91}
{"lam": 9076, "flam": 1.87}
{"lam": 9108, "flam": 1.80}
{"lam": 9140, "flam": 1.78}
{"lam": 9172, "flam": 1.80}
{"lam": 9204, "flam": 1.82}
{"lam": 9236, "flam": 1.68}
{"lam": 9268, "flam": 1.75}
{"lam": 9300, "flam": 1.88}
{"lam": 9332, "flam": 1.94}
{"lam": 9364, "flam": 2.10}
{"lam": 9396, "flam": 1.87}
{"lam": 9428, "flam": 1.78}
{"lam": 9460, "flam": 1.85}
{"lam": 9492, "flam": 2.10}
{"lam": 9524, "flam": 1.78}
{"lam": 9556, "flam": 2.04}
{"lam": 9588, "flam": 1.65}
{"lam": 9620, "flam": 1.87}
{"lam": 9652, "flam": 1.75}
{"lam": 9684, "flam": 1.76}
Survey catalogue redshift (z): 0.163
